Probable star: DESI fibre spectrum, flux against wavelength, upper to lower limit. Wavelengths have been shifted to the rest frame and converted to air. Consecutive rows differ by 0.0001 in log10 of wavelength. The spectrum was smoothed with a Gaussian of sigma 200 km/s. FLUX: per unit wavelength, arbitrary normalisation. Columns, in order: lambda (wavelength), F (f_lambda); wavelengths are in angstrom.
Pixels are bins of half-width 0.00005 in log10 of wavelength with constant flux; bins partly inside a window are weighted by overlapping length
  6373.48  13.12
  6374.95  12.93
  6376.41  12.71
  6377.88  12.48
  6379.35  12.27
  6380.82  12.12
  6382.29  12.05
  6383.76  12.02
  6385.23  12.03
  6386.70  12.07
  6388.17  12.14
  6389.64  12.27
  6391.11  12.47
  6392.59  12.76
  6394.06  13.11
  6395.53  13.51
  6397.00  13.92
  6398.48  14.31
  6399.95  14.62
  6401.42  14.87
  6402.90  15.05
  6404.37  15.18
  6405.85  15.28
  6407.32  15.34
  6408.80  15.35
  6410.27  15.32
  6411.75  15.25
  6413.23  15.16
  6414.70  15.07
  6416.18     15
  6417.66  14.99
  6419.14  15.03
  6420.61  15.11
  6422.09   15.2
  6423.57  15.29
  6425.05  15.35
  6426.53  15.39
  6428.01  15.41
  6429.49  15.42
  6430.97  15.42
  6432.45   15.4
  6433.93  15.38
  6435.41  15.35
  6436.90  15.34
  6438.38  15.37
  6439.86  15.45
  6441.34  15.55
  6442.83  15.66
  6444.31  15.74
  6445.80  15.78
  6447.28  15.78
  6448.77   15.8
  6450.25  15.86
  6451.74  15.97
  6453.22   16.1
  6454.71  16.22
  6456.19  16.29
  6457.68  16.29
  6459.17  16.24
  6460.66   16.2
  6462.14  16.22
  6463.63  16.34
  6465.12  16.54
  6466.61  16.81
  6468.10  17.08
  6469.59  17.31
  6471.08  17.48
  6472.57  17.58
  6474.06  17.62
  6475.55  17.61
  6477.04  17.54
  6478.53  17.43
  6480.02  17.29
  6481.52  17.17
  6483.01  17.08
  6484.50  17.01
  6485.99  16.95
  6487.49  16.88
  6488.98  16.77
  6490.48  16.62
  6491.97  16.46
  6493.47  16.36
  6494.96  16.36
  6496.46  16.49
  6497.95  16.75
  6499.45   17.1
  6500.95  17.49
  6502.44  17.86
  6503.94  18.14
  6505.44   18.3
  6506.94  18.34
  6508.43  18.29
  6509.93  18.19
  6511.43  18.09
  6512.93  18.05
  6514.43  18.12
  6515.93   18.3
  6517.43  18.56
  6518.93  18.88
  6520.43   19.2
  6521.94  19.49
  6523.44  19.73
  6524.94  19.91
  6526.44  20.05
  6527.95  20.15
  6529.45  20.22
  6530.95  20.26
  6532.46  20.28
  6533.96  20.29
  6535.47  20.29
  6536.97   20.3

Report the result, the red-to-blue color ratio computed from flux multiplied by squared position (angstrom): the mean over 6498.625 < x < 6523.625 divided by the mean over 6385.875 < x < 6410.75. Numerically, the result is 1.4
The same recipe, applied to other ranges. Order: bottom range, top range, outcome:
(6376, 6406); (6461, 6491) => 1.33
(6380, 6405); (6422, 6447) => 1.19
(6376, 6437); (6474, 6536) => 1.31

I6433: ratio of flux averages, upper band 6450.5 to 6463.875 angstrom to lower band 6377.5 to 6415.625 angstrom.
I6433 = 1.2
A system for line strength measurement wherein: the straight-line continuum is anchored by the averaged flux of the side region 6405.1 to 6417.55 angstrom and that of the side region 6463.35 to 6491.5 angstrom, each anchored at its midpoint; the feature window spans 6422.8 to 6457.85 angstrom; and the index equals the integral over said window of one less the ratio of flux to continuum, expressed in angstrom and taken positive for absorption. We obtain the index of 0.88 angstrom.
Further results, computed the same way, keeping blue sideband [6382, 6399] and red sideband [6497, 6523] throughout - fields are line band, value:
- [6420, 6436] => -1.0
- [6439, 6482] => -1.6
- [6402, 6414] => -1.5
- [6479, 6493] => 0.1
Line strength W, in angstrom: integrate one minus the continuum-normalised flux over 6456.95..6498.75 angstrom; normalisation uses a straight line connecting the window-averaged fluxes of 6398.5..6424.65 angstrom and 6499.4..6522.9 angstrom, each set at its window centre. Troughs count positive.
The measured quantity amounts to 0.88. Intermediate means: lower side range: 15.1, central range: 16.9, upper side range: 18.3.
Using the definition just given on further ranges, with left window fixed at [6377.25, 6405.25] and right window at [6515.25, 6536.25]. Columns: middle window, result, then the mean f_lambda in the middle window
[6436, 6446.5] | 0.01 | 15.5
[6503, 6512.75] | 0.32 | 18.2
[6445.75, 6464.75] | 0.17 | 16.1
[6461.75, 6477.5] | -0.15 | 17.1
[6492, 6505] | 0.92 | 17.1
